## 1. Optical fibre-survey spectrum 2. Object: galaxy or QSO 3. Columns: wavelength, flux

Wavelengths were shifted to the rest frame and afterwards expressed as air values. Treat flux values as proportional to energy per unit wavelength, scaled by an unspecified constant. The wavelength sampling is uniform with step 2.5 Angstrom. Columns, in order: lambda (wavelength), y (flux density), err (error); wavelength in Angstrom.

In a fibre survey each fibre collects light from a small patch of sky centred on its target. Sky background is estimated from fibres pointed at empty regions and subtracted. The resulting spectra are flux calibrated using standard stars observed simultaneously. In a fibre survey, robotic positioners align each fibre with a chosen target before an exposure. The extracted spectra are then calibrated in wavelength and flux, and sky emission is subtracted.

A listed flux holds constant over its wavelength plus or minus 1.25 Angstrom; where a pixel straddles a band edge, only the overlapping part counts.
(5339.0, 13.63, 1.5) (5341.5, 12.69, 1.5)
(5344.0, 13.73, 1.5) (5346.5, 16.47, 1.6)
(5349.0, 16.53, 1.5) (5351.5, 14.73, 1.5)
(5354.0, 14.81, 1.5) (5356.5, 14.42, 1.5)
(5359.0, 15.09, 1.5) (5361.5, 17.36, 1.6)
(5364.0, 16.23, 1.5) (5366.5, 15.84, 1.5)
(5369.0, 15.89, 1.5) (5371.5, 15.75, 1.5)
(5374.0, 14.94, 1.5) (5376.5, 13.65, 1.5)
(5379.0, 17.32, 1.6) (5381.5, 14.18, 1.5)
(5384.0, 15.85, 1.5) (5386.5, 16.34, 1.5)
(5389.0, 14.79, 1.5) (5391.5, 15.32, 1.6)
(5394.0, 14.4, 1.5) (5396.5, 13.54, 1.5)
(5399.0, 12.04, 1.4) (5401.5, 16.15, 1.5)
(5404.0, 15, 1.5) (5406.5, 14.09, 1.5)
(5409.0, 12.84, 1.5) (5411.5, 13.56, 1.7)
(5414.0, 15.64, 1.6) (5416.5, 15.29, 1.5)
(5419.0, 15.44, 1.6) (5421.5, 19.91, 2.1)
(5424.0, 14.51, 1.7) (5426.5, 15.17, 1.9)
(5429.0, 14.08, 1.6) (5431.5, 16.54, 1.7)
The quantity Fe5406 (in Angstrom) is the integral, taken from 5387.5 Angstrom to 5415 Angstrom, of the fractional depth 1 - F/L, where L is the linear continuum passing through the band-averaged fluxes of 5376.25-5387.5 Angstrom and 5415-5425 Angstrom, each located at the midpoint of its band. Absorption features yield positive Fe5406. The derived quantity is 2.8 Angstrom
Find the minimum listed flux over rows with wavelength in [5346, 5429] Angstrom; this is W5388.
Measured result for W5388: 12.04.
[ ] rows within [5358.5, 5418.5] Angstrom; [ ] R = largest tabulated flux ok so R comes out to 17.36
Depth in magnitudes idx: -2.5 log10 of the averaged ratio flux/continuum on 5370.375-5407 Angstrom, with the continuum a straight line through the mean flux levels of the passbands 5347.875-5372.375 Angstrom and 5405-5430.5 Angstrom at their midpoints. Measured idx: 0.03 mag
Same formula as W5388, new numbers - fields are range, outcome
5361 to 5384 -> 13.65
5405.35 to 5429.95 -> 12.84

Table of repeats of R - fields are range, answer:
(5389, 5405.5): 16.15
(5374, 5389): 17.32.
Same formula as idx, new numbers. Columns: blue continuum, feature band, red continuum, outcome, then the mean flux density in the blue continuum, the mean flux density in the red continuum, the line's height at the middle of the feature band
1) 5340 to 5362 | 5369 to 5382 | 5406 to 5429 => -0.02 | 15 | 15.1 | 15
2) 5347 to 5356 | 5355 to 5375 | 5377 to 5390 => -0.02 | 15.4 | 15.6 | 15.5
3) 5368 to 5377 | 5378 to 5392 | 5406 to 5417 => -0.05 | 15.2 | 14.2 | 14.9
